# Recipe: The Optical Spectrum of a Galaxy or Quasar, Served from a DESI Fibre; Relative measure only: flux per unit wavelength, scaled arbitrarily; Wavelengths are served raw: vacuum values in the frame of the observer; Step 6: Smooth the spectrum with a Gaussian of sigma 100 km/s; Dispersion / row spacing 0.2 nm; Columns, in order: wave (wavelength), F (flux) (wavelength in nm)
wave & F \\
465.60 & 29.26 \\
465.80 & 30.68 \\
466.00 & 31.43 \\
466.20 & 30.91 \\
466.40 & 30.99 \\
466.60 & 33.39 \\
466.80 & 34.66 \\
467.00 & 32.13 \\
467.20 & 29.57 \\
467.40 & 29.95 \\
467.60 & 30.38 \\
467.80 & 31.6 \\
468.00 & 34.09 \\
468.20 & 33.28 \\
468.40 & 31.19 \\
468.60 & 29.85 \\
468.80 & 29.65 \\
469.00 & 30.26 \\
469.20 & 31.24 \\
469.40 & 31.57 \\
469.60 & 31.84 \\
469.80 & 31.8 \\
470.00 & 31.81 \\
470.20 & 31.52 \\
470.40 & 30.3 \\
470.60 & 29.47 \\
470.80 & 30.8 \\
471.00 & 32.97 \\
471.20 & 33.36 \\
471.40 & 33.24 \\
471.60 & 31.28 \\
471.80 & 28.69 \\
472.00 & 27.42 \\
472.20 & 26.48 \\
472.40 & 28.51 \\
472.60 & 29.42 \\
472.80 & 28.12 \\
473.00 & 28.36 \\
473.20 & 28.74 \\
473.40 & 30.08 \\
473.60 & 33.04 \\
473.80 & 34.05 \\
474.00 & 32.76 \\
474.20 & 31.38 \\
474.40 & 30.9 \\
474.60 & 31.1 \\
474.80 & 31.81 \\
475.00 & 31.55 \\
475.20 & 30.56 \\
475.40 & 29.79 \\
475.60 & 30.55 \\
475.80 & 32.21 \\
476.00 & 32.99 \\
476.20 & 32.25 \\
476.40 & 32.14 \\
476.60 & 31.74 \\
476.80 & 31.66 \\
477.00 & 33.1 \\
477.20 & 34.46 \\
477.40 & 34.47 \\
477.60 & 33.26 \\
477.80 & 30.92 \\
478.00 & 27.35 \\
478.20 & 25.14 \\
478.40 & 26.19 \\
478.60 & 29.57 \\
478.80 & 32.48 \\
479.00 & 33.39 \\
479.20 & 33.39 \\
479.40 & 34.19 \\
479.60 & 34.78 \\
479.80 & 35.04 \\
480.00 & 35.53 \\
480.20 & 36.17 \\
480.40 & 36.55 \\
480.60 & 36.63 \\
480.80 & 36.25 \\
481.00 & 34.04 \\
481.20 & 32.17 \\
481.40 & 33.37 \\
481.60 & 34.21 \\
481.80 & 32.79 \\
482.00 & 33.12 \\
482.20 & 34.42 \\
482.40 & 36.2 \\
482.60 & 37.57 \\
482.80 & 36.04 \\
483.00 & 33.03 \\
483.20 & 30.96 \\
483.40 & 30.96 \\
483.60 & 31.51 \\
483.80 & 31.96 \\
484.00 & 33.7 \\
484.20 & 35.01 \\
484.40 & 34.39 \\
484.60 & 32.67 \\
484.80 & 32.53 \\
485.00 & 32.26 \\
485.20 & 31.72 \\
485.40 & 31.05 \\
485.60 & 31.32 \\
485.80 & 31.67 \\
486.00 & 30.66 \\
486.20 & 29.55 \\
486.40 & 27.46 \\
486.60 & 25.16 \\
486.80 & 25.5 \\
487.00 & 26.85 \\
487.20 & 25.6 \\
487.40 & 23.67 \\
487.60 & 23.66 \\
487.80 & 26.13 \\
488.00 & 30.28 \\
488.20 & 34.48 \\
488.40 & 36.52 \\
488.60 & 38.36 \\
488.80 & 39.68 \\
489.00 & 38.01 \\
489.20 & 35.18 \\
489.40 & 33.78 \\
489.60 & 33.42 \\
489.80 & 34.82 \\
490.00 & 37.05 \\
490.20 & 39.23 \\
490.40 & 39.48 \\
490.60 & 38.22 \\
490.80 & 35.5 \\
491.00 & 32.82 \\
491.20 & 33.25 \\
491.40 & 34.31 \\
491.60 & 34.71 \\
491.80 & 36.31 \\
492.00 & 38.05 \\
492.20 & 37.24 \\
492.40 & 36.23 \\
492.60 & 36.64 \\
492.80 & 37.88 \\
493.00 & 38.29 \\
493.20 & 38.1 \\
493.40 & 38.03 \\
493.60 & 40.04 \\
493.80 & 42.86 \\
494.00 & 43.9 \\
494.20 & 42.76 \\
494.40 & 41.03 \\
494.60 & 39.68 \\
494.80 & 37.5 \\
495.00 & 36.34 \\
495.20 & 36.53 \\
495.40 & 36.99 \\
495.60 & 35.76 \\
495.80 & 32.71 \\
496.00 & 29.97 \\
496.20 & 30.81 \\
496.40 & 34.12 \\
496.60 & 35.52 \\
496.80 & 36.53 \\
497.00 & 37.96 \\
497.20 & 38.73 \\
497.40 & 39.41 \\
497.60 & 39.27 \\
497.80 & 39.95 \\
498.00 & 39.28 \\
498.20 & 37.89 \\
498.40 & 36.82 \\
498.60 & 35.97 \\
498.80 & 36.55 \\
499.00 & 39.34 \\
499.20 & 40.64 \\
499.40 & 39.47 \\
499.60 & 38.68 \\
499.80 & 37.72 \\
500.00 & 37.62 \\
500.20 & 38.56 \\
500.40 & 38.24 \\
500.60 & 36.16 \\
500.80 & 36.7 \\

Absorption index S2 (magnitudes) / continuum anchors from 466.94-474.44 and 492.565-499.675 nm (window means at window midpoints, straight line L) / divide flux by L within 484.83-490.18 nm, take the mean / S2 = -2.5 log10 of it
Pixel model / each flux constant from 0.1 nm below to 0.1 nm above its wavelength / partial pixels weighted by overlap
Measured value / 0.13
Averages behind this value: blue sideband 30.8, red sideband 37.8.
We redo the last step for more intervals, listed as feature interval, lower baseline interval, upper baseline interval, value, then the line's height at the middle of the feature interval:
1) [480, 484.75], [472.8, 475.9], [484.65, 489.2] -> -0.11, 30.8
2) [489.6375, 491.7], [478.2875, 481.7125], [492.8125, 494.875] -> 0.08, 38.7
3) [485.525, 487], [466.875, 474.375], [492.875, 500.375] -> 0.22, 35.1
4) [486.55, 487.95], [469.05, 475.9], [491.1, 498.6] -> 0.35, 35.1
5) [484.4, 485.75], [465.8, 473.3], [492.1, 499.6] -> 0.09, 34.9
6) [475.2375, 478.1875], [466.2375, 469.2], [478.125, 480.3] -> 0.02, 32.2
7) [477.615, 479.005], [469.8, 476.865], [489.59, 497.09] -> 0.11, 32.4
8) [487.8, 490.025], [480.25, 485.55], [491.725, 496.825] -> 0.01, 35.6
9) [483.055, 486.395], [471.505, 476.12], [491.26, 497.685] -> 0.07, 34.1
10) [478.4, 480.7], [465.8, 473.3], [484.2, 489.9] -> -0.10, 31.1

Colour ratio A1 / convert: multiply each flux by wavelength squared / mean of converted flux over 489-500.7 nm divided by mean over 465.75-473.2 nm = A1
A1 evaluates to 1.34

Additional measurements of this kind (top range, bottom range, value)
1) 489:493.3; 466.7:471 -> 1.27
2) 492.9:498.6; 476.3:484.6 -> 1.21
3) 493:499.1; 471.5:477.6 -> 1.33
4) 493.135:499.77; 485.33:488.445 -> 1.38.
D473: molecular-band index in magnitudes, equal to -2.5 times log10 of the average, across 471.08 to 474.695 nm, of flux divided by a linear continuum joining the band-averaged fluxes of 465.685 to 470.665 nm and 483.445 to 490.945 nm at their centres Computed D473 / 0.042 mag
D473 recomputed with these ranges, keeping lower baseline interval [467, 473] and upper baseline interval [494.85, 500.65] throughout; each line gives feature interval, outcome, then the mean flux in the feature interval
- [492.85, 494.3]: -0.12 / 40.5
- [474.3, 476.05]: 0.02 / 31.2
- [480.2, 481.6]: -0.06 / 34.9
